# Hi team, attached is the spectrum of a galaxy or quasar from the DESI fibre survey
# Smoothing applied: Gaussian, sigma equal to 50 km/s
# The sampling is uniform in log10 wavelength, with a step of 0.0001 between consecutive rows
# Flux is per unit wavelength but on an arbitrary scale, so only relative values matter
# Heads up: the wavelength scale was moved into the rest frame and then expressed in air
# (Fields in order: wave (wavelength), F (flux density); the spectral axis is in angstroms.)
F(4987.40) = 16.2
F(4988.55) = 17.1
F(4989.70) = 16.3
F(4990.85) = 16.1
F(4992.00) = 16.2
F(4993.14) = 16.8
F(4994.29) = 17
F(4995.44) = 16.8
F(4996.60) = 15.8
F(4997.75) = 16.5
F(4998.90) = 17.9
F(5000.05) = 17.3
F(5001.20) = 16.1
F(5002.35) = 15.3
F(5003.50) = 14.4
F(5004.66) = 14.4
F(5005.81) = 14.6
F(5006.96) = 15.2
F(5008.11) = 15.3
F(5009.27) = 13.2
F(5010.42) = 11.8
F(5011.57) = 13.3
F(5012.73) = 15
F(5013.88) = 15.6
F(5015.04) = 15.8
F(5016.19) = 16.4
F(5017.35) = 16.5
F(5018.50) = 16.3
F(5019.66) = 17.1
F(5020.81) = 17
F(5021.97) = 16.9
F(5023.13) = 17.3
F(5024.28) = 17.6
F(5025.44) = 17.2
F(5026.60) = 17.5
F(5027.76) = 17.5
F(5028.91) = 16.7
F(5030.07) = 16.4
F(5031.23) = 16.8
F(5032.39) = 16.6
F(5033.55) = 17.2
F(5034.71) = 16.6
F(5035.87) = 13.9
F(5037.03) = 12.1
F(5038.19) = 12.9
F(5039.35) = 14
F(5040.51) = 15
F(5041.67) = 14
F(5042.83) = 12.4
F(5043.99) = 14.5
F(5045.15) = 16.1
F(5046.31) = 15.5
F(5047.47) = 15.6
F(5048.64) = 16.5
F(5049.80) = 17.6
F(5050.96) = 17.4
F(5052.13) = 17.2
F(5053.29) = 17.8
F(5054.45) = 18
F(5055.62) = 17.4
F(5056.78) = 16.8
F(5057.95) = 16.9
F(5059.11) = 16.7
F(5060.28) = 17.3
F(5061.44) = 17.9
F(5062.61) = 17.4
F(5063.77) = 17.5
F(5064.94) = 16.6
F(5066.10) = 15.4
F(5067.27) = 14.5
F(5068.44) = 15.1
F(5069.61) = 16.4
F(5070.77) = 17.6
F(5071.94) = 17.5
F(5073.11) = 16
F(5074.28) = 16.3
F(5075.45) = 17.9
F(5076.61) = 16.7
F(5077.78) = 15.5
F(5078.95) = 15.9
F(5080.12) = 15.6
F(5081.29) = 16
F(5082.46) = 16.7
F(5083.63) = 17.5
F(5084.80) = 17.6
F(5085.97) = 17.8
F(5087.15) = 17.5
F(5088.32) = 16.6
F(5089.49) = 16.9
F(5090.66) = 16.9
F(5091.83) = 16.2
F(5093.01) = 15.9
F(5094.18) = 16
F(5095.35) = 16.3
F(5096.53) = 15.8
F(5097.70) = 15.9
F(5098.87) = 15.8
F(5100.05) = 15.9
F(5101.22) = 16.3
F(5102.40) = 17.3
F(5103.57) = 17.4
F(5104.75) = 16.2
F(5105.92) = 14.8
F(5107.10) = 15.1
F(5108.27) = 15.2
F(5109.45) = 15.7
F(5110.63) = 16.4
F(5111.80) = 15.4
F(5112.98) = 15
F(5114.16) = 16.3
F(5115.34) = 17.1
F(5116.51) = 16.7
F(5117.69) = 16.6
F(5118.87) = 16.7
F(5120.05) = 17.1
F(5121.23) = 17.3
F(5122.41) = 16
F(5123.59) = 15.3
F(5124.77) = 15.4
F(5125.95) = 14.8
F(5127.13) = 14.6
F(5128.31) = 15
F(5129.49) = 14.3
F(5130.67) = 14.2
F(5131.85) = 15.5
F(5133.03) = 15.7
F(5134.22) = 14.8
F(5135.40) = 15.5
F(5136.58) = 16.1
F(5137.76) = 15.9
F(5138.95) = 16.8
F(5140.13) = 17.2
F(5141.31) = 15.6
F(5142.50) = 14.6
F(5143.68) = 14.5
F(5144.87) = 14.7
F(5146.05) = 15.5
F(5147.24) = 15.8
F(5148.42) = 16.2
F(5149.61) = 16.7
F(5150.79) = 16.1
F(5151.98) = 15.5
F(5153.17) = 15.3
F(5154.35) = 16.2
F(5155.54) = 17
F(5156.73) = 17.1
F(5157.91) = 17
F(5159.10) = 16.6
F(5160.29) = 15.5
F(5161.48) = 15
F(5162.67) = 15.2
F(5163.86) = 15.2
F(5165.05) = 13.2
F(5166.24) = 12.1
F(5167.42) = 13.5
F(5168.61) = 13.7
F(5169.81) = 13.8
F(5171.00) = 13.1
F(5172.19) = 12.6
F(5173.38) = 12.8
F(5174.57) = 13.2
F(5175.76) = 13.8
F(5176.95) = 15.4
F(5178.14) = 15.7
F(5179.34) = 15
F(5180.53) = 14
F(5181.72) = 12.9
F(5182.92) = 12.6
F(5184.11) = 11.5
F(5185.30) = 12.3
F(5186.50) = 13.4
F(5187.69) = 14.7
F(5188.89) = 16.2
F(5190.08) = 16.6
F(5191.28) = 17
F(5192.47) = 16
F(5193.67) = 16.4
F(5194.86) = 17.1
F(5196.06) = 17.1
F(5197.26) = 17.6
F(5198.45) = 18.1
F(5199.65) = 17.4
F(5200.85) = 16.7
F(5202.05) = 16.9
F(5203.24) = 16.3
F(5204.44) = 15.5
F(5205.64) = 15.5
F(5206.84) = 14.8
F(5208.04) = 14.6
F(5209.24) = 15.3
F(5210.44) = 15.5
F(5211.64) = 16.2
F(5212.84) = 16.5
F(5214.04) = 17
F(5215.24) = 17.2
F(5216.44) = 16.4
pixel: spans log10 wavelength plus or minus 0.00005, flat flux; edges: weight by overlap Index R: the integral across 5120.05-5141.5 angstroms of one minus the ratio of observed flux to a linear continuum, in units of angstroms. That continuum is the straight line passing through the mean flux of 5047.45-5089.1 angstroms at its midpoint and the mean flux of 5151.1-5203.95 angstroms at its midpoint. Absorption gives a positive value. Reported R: 0.3 angstroms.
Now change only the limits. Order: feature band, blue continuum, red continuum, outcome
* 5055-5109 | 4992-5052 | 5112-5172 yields -3.01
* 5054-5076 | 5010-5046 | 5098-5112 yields -1.38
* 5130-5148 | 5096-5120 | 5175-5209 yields 0.39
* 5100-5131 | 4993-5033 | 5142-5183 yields -1.38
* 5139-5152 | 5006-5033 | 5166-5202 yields -0.55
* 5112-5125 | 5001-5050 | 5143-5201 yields -0.91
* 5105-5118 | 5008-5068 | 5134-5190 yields -0.44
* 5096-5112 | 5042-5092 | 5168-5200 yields 0.06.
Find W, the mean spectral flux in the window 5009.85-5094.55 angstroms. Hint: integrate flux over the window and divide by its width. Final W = 16.3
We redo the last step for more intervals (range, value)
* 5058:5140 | 16.2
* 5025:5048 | 15.4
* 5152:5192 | 14.5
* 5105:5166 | 15.7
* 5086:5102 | 16.4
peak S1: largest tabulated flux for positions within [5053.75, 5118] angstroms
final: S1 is 18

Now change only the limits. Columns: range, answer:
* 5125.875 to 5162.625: 17.2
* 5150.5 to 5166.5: 17.1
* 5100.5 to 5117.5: 17.4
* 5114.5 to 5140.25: 17.3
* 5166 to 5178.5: 15.7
